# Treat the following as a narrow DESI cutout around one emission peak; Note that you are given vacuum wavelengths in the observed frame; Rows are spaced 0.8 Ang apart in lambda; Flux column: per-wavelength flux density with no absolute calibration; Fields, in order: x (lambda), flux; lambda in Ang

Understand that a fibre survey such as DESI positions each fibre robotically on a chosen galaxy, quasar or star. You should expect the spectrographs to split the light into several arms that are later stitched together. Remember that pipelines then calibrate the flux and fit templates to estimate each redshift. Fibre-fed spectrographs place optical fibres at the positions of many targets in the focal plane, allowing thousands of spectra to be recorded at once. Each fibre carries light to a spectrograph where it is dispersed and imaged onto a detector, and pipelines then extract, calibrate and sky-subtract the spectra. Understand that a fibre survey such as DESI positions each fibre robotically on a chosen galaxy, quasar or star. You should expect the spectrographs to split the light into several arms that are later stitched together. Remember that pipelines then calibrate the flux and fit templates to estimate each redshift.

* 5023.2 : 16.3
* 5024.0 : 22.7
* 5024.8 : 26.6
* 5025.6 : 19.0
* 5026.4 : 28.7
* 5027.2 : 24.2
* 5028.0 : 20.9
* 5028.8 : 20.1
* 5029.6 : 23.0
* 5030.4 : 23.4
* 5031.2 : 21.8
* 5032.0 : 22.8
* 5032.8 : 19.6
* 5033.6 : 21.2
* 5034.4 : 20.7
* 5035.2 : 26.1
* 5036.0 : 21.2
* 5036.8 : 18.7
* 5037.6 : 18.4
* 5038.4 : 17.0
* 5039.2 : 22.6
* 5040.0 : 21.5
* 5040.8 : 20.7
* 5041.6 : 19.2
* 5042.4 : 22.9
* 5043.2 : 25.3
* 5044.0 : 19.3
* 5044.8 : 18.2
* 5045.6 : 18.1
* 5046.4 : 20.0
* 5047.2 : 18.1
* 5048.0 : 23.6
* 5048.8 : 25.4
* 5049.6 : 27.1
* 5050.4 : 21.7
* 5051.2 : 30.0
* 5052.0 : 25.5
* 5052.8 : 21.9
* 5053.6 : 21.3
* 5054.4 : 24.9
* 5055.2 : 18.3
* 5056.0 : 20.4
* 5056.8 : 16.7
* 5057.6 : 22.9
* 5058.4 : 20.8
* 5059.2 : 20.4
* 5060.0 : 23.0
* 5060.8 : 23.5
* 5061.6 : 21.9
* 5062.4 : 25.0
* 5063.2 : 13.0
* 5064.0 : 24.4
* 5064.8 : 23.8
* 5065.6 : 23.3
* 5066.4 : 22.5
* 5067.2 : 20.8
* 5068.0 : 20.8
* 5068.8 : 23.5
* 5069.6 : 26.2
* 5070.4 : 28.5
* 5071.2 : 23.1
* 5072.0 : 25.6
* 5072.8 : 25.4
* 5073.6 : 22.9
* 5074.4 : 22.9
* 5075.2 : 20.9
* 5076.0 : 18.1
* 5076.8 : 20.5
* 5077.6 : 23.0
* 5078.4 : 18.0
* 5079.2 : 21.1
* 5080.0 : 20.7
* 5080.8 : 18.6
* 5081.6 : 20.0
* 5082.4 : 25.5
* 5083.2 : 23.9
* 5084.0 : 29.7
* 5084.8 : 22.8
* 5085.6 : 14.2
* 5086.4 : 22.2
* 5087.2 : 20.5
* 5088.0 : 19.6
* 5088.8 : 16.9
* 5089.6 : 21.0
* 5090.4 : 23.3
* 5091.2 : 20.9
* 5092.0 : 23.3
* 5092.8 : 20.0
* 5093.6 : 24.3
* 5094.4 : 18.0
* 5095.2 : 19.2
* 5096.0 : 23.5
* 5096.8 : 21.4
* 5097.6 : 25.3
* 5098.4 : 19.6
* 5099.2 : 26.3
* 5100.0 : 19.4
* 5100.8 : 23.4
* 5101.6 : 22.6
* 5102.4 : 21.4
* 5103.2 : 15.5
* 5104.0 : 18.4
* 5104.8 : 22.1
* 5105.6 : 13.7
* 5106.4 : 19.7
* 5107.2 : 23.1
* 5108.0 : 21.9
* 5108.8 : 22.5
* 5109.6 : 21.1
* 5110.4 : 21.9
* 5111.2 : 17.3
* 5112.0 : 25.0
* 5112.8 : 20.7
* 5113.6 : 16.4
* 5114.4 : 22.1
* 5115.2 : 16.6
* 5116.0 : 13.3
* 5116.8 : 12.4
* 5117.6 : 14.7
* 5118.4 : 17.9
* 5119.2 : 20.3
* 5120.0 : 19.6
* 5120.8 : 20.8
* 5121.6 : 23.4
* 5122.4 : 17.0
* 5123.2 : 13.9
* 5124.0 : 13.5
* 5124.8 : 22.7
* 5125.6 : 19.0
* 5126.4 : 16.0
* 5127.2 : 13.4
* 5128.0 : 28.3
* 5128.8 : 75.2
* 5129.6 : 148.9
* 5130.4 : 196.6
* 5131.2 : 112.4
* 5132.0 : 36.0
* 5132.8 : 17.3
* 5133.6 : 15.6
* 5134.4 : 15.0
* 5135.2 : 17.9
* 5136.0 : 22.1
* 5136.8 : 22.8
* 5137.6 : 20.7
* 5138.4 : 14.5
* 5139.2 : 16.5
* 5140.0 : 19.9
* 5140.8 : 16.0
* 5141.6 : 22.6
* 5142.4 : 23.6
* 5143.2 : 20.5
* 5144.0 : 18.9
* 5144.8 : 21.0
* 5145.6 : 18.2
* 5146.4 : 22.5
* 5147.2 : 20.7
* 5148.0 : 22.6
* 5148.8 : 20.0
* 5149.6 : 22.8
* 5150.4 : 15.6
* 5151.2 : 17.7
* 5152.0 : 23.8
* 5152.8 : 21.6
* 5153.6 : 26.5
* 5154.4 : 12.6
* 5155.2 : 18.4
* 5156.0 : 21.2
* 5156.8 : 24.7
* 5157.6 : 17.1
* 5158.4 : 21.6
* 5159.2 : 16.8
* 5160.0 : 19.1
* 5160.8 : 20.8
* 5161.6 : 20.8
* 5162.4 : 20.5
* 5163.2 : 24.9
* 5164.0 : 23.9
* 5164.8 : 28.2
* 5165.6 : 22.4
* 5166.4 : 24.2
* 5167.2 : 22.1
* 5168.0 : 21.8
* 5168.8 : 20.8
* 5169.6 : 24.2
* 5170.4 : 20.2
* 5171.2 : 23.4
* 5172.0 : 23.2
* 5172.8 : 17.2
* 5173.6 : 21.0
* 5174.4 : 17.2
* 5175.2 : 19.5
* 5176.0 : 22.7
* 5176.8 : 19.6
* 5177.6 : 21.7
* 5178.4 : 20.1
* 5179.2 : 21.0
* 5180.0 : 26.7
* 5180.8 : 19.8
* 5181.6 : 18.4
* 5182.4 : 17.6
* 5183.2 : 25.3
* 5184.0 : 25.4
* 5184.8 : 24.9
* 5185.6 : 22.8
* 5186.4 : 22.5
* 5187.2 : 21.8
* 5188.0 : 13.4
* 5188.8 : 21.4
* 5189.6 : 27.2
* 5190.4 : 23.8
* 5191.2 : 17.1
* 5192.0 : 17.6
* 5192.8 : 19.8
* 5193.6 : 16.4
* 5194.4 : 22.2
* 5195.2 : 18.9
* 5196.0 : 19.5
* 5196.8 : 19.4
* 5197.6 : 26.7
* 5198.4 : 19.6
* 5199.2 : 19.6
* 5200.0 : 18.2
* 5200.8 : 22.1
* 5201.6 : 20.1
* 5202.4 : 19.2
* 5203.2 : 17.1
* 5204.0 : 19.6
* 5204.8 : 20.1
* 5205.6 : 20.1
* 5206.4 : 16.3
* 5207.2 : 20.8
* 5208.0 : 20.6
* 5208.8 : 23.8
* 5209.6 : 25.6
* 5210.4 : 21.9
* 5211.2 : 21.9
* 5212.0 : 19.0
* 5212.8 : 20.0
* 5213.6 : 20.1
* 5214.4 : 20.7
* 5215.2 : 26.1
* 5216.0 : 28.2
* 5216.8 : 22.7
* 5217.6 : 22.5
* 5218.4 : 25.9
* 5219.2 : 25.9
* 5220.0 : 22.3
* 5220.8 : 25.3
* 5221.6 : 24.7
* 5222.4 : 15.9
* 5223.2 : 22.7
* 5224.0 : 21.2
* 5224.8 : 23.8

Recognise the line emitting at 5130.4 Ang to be Hbeta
